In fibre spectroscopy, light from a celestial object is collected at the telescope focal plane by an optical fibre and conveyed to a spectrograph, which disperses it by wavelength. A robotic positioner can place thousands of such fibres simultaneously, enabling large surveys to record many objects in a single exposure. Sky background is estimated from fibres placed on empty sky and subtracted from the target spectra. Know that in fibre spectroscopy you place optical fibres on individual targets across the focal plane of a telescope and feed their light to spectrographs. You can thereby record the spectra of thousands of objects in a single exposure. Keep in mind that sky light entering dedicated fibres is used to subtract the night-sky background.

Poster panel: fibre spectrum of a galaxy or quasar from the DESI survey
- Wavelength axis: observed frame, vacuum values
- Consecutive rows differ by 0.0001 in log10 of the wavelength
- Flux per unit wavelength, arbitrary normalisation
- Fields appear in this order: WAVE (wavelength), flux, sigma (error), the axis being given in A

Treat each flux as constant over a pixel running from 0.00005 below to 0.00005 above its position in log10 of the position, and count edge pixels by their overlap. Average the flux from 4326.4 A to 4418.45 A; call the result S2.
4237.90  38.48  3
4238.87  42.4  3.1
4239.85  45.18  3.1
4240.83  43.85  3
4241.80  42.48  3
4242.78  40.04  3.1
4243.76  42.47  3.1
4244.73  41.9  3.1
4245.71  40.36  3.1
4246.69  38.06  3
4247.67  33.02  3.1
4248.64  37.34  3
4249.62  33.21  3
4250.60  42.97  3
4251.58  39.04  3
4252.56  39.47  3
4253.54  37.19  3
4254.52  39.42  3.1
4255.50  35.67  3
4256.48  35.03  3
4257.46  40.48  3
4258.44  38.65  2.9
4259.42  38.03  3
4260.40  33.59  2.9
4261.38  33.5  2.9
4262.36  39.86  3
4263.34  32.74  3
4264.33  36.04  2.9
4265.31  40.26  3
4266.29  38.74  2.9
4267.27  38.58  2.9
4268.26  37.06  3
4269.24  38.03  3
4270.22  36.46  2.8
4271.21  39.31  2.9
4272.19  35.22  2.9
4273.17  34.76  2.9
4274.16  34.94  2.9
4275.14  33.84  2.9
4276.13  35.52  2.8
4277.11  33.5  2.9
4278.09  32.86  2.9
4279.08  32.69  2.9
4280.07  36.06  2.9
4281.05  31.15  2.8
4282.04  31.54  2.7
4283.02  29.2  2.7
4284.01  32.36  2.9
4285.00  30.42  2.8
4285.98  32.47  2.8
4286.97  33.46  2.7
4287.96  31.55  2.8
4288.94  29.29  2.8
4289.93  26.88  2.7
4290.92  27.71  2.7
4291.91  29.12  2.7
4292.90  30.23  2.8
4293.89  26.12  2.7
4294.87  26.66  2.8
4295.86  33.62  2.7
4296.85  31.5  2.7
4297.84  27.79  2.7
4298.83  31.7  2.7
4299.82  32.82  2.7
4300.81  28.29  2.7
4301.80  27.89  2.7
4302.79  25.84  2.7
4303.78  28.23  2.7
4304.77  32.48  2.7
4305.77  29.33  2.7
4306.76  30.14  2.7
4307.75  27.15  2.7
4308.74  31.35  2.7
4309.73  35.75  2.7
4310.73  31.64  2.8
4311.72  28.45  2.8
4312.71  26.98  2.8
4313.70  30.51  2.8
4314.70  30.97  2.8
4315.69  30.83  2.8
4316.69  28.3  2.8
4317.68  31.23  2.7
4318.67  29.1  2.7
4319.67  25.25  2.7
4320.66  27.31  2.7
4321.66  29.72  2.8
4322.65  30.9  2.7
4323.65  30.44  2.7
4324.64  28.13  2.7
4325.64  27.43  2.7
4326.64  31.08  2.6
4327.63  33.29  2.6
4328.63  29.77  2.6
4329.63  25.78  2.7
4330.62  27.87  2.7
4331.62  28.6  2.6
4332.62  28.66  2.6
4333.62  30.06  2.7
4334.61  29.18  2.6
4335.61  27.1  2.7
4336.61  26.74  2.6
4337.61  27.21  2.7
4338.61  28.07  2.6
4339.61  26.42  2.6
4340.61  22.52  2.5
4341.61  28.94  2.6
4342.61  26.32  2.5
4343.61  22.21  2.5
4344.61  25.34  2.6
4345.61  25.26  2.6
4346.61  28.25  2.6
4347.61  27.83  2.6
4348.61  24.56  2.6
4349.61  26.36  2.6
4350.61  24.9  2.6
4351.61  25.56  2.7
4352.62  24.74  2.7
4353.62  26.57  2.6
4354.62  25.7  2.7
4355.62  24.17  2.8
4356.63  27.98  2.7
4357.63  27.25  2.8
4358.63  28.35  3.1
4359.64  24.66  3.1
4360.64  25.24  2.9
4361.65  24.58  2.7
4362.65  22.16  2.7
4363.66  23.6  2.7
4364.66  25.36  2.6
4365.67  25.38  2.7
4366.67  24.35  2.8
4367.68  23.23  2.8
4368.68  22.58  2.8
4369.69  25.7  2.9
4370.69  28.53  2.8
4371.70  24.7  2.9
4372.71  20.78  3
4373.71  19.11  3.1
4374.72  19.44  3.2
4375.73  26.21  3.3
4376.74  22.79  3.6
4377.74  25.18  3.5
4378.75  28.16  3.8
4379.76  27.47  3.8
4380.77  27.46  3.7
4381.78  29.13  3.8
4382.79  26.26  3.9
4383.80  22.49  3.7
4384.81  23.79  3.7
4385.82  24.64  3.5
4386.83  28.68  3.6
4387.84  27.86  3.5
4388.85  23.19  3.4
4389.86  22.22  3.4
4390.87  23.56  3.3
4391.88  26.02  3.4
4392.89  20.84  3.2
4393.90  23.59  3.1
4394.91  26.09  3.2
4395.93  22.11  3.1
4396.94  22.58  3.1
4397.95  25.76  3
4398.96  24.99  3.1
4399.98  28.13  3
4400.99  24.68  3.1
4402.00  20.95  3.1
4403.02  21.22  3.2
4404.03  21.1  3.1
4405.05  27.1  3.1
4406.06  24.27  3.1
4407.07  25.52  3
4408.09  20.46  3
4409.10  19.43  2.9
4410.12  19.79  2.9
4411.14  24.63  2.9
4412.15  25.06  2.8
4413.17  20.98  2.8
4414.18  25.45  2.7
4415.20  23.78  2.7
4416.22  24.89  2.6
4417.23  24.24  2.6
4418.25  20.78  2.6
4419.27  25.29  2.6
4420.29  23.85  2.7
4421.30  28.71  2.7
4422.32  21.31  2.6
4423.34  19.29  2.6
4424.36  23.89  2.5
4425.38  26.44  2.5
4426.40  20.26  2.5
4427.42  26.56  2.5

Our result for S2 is 25.2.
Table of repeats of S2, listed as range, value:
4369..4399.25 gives 24.6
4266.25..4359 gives 29.7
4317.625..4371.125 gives 26.8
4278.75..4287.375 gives 32.1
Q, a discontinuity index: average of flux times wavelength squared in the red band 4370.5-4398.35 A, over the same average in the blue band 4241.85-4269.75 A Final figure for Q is 0.7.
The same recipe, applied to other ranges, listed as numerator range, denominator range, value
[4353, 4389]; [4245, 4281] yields 0.72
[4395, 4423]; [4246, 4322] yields 0.76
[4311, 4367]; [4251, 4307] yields 0.84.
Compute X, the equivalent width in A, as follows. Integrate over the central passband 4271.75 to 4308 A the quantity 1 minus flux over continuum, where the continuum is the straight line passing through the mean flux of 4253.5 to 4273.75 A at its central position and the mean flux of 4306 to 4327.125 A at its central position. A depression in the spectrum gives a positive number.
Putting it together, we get 2.67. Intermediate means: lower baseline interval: 37.1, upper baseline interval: 29.6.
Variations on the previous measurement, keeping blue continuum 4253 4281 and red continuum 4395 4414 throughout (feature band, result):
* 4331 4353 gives 1.99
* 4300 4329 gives 1.99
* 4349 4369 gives 1.80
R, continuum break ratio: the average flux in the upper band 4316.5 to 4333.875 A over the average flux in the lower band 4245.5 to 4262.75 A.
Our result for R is 0.78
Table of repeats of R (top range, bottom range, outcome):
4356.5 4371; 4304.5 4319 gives 0.83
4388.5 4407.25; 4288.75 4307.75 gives 0.82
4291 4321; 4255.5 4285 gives 0.83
